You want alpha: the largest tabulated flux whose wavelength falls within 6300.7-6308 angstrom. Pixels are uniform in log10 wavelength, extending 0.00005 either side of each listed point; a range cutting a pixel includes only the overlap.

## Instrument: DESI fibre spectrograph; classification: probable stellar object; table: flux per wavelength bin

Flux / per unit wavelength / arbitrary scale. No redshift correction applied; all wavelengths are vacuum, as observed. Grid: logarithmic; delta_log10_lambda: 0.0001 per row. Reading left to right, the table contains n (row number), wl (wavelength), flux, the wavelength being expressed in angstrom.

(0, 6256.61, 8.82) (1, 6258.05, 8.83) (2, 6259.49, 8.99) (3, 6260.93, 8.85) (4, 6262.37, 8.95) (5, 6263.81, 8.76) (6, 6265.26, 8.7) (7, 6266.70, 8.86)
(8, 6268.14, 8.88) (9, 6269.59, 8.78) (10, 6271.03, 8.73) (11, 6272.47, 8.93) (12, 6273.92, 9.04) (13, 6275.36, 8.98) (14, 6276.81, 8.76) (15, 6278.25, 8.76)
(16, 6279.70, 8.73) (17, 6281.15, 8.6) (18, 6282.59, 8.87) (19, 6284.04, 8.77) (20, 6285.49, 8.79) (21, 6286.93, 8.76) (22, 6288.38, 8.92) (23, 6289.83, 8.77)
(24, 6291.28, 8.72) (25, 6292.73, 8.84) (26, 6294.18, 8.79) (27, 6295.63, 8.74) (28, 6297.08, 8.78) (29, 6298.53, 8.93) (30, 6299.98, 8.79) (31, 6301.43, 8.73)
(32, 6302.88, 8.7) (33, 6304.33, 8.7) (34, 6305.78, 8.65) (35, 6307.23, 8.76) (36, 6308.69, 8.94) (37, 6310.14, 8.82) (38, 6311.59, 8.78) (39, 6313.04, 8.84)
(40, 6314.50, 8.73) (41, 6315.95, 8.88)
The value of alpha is 8.76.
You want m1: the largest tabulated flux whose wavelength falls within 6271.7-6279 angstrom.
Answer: 9.04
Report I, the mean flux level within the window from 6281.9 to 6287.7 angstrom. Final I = 8.8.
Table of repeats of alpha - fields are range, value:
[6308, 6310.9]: 8.94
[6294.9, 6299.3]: 8.93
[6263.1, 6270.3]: 8.88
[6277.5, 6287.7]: 8.87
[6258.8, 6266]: 8.99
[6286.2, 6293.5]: 8.92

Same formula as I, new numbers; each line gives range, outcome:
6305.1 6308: 8.69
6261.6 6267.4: 8.82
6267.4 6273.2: 8.83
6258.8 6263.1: 8.94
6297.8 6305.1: 8.78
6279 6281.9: 8.67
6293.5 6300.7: 8.81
